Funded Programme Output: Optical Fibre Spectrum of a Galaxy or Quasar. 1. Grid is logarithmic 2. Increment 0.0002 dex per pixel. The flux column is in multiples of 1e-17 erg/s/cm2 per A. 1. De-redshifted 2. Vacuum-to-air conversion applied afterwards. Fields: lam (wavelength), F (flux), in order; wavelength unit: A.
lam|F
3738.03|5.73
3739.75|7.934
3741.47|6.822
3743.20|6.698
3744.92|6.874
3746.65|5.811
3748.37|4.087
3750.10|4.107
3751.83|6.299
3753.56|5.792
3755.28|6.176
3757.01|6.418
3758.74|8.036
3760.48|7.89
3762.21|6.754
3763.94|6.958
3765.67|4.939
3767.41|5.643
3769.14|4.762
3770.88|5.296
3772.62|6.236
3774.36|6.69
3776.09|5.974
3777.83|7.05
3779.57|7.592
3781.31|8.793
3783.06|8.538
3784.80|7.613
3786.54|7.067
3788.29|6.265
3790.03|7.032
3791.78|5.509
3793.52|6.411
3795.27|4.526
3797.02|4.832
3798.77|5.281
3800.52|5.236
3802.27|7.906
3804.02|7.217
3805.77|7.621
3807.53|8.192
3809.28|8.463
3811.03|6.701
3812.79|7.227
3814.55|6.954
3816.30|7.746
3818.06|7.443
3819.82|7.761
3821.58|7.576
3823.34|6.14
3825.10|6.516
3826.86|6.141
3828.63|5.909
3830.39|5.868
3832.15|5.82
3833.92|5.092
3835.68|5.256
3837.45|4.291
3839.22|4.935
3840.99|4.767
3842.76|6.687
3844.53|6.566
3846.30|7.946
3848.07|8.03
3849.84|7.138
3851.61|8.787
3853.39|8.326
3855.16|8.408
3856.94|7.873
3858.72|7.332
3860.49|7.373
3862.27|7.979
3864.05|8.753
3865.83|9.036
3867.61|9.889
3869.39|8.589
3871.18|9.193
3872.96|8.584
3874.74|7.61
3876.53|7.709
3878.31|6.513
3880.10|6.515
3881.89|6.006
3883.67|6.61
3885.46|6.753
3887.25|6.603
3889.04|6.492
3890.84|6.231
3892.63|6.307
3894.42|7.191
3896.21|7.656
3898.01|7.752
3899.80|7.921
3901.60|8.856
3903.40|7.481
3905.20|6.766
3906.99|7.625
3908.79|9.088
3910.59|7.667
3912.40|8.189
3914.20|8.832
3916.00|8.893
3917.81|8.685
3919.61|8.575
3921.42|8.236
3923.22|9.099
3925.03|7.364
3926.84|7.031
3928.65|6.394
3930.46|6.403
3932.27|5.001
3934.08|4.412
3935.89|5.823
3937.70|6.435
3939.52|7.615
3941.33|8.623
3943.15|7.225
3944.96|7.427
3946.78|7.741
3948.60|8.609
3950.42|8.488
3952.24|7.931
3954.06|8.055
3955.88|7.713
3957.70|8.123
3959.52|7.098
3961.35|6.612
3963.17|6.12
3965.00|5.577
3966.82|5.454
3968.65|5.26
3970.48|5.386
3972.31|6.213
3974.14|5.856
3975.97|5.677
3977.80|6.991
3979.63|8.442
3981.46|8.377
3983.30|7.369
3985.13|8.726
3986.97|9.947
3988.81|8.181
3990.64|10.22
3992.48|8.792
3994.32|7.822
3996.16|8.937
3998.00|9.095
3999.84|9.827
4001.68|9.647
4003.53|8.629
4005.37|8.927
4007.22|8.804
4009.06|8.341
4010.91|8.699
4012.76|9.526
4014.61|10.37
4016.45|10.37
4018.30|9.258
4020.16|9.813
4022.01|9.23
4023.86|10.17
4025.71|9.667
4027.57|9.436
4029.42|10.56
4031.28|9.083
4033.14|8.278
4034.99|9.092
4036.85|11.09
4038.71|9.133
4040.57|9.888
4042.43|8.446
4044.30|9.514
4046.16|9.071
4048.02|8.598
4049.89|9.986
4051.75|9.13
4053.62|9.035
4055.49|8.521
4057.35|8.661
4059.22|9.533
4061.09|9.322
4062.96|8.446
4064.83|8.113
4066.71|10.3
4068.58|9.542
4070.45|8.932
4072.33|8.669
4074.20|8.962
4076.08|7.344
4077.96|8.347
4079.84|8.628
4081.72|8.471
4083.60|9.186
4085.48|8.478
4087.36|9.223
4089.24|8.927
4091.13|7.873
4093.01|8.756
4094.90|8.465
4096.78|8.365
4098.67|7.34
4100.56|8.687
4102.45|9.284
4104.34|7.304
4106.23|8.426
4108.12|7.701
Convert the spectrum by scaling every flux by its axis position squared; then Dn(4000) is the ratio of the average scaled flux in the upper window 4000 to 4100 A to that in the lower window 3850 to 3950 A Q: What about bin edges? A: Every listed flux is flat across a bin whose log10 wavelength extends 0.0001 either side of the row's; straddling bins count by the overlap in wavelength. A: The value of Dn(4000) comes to 1.29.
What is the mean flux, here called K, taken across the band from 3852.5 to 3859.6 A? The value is 7.98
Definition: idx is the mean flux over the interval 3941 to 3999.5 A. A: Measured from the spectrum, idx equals 7.58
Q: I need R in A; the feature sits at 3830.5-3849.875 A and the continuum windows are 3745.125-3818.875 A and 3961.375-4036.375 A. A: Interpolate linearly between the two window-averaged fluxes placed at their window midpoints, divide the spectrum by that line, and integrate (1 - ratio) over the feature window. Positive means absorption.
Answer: 2.9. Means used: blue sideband 6.55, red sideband 8.41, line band 6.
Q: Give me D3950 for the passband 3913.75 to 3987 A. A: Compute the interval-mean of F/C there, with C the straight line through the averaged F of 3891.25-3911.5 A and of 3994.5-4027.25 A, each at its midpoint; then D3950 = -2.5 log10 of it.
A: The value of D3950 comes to 0.16 mag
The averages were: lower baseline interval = 7.63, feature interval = 7.22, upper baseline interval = 9.34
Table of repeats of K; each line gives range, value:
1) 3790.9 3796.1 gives 5.49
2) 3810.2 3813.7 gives 6.95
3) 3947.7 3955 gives 8.27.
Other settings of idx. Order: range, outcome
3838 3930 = 7.61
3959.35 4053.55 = 8.55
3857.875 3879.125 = 8.22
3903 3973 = 7.26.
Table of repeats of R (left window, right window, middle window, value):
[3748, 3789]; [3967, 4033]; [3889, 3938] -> 2.48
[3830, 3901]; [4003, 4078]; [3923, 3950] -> 3.43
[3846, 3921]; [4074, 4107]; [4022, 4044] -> -3.35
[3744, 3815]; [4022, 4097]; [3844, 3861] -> -1.53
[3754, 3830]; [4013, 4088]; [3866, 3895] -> 0.81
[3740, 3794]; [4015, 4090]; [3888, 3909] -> 0.90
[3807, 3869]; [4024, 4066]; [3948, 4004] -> 5.47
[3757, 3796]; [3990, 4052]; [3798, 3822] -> -0.84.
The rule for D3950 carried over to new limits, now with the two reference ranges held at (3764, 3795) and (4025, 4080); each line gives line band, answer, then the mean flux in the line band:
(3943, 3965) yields 0.09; 7.52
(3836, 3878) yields -0.05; 7.6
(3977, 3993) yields -0.01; 8.57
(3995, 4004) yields -0.07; 9.22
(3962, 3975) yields 0.41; 5.71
